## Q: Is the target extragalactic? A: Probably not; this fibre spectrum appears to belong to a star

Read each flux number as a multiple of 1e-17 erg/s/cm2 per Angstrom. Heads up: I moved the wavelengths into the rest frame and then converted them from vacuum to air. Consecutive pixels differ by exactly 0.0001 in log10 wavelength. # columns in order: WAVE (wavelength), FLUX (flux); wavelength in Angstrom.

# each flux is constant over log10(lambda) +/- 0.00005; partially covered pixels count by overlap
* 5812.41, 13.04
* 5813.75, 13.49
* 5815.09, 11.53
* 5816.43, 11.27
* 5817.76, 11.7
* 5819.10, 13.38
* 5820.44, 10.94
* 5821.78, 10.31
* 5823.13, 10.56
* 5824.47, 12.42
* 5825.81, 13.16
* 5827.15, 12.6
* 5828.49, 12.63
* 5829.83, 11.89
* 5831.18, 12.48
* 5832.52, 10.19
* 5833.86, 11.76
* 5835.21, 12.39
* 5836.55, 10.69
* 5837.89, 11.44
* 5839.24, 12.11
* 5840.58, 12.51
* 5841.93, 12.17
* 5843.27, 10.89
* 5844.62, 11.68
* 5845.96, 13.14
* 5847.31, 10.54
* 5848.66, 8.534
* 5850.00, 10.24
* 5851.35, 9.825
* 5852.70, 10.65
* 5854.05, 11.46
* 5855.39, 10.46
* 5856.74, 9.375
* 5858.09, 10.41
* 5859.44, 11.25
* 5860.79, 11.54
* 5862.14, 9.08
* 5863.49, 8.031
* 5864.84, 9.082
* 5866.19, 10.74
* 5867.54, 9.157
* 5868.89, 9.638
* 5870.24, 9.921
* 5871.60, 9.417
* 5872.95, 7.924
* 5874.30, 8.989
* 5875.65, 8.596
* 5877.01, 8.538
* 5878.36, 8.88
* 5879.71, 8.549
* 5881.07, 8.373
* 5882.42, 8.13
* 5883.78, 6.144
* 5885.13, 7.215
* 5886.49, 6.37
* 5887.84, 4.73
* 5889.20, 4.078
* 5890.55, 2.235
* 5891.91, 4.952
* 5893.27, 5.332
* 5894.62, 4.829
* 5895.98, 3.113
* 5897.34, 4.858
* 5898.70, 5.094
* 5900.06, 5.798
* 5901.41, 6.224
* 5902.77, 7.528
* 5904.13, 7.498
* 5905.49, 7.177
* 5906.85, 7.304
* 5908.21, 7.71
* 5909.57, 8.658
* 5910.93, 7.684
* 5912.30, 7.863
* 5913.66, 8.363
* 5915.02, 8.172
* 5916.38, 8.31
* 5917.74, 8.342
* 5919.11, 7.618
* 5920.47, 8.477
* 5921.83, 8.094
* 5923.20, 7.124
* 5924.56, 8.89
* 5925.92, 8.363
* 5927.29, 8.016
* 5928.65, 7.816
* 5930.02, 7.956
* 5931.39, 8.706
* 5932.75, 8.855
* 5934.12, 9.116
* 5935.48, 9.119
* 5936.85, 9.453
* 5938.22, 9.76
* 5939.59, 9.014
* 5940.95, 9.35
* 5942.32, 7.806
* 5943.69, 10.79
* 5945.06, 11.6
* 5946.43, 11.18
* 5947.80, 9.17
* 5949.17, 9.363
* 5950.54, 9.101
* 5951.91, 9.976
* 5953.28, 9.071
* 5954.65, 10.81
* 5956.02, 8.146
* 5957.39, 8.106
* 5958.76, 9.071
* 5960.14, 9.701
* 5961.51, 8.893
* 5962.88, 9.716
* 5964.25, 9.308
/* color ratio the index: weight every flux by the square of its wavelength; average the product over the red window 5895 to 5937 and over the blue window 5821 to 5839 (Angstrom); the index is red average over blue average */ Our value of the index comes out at 0.67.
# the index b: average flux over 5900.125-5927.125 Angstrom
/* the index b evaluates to 7.82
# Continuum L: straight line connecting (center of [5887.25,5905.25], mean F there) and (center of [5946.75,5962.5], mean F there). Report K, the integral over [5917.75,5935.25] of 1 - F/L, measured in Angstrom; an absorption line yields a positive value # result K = -2.4 Angstrom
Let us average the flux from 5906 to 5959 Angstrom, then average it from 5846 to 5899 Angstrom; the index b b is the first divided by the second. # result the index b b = 1.1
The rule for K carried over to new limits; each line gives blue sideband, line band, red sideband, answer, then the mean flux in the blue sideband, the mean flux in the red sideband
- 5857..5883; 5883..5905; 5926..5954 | 9.17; 9.28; 9.24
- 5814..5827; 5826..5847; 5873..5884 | -2.09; 11.8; 8.34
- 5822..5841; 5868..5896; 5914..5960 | 9.23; 11.9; 8.94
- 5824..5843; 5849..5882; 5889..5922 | 0.17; 12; 6.63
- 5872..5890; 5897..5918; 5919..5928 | 1.50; 7.42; 8.12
